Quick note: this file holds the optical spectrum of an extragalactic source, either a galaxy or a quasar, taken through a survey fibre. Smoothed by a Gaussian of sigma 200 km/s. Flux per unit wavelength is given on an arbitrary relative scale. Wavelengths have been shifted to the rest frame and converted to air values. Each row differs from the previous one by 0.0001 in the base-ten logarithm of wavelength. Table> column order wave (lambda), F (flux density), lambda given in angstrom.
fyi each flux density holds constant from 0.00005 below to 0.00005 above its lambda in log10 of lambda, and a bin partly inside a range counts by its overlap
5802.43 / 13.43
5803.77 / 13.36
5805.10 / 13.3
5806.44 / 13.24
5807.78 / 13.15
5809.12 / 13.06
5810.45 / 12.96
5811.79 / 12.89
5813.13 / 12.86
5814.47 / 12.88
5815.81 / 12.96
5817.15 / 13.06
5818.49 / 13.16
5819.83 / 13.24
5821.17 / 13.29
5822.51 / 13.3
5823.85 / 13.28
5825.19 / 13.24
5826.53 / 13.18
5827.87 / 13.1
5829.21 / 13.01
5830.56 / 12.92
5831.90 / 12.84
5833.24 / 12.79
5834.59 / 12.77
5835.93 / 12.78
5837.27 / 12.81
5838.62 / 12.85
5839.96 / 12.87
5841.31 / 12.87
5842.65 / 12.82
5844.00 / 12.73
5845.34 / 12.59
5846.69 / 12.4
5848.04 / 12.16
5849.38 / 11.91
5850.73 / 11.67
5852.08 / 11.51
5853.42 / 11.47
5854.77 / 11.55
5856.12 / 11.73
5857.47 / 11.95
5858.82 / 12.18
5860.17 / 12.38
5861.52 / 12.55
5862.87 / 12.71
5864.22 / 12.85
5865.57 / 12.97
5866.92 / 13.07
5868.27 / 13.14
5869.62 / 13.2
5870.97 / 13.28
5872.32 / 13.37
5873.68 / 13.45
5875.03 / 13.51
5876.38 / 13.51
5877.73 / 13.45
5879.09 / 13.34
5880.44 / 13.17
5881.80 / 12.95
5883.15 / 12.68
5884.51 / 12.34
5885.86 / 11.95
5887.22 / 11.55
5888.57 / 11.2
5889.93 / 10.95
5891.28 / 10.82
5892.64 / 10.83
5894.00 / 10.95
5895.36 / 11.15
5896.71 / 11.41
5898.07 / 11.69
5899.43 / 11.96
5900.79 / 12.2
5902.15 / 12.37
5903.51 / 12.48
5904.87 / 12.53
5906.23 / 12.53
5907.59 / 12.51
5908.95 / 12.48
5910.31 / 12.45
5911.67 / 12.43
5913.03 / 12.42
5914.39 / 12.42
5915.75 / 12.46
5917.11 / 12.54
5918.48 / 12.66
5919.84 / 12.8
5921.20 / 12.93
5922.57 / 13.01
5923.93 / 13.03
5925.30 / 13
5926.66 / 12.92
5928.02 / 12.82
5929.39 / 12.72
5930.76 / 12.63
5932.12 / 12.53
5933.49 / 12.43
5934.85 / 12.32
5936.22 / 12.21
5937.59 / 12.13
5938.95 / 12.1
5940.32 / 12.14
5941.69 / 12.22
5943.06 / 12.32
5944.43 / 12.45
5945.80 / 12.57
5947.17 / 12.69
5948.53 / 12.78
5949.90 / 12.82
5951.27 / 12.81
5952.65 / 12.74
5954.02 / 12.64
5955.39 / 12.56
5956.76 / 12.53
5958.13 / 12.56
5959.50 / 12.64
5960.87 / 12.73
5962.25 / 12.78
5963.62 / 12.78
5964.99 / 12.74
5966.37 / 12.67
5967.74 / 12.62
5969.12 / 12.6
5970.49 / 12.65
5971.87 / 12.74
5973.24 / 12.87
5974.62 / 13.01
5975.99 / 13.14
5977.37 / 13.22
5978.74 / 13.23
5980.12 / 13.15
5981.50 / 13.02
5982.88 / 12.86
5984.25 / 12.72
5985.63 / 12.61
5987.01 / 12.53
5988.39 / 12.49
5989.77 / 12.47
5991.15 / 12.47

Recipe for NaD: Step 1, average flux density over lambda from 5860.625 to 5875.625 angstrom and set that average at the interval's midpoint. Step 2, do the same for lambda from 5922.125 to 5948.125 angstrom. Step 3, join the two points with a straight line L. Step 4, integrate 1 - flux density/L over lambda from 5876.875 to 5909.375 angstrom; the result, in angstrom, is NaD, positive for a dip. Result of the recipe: 2.1 angstrom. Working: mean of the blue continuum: 13.1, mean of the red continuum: 12.5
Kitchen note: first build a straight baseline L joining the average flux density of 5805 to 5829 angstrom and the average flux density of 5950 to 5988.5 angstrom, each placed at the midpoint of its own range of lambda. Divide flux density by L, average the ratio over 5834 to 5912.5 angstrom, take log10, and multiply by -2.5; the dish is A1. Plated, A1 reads 0.05 mag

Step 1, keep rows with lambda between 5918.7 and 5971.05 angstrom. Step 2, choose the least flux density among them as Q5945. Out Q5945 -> 12.1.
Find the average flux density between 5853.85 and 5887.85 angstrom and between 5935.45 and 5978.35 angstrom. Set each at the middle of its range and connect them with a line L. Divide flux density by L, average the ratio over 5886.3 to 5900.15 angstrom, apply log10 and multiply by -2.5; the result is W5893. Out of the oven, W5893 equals 0.13 mag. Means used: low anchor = 12.7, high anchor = 12.6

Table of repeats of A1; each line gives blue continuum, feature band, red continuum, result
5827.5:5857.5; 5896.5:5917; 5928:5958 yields 0.014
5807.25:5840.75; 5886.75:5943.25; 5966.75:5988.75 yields 0.059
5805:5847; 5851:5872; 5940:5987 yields 0.040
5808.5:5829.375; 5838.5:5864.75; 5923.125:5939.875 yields 0.058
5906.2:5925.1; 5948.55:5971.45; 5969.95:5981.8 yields 0.019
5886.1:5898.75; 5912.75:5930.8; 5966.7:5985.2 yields -0.084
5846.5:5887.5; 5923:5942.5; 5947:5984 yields 0.018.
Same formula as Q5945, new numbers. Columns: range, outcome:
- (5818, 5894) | 10.82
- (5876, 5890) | 10.95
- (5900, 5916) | 12.2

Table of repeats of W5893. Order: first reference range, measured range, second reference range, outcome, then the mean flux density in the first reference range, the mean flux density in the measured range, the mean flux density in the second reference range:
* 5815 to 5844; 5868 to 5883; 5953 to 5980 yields -0.03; 13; 13.3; 12.8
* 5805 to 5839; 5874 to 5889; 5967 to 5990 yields 0.02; 13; 12.7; 12.8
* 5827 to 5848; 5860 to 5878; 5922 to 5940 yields -0.03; 12.8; 13.1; 12.6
